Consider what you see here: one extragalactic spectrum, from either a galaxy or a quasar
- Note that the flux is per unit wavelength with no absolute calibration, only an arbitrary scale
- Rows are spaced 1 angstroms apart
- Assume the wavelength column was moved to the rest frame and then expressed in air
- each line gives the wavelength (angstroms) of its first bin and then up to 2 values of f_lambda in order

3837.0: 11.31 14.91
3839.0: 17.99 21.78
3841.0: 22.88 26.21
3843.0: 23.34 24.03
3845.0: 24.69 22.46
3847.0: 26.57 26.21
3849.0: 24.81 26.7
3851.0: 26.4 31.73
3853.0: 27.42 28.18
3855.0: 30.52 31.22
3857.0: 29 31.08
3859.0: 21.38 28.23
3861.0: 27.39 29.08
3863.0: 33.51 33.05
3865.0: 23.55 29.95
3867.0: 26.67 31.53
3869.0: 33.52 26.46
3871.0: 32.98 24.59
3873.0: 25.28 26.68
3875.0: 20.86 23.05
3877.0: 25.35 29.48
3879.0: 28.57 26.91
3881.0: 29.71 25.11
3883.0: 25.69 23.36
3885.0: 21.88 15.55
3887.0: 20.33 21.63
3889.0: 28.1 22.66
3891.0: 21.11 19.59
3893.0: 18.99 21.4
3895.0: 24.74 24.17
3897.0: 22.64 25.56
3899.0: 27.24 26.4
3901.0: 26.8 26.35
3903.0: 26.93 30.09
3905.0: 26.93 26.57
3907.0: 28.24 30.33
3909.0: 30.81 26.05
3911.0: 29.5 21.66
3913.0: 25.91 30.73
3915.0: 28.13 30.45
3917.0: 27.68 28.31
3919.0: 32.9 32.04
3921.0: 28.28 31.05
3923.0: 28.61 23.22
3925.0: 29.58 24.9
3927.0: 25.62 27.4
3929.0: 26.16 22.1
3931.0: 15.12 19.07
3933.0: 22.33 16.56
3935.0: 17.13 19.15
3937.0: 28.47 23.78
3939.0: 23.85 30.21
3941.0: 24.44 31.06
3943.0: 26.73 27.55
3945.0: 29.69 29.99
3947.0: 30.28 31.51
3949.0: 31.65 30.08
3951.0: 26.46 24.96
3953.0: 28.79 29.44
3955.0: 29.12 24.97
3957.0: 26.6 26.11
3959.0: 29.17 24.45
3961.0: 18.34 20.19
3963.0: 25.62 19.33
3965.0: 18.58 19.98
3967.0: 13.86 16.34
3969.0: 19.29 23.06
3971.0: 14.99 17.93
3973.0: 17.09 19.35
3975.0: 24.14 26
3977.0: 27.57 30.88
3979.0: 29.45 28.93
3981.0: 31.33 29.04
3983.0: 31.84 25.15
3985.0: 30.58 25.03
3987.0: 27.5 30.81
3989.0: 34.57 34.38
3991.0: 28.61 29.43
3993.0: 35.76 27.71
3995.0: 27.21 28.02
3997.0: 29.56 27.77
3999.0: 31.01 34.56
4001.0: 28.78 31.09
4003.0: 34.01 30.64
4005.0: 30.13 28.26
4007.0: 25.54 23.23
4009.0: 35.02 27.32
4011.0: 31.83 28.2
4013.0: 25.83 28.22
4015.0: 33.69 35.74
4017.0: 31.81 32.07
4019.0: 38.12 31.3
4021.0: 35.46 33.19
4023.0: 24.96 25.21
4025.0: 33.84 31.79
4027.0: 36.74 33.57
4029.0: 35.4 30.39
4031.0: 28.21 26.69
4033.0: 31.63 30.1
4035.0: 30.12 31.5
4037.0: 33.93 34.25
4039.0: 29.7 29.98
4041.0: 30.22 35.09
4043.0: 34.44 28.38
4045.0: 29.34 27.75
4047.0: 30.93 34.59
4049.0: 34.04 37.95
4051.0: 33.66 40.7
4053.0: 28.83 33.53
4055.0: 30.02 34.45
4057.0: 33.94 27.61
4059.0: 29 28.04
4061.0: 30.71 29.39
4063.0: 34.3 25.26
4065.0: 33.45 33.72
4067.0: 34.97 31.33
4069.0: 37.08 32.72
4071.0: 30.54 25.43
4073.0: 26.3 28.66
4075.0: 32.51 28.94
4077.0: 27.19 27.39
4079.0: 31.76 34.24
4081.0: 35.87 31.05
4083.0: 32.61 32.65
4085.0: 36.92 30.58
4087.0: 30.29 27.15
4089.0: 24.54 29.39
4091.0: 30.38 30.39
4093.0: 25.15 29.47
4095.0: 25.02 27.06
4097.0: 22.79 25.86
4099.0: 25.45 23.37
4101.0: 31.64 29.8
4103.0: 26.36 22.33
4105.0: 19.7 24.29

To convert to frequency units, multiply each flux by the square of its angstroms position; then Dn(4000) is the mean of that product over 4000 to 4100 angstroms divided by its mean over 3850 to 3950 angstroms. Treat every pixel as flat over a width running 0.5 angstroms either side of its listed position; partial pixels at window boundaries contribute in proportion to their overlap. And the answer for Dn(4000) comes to 1.25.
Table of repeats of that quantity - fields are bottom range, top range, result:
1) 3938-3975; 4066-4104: 1.29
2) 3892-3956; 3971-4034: 1.16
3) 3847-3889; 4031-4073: 1.29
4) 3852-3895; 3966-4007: 1.10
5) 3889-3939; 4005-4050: 1.29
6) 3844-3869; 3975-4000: 1.13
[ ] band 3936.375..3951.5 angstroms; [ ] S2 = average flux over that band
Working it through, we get 28.3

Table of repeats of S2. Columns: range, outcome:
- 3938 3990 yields 25.8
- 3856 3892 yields 26.4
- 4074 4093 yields 30.6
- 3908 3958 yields 26.8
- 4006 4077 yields 31.3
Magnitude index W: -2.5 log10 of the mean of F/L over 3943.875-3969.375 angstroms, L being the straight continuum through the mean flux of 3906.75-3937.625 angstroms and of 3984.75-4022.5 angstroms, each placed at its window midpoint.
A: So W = 0.11 mag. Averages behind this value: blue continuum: 26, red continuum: 30.6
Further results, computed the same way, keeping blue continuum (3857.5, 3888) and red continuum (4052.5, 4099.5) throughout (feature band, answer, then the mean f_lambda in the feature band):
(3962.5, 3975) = 0.431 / 19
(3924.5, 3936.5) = 0.241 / 22.1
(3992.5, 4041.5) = -0.063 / 30.8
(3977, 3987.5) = -0.016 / 28.9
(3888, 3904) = 0.116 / 24.3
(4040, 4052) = -0.107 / 32.6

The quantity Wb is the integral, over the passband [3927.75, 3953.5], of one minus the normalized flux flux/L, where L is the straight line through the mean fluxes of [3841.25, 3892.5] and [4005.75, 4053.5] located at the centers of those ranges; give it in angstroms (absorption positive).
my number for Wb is 2.8 angstroms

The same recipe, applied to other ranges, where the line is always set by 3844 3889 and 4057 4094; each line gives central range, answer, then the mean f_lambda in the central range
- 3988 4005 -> -1.0 angstroms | 30.8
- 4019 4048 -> -1.6 angstroms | 31.4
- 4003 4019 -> -0.5 angstroms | 30.2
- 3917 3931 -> 0.3 angstroms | 27.3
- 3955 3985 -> 5.2 angstroms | 23.6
